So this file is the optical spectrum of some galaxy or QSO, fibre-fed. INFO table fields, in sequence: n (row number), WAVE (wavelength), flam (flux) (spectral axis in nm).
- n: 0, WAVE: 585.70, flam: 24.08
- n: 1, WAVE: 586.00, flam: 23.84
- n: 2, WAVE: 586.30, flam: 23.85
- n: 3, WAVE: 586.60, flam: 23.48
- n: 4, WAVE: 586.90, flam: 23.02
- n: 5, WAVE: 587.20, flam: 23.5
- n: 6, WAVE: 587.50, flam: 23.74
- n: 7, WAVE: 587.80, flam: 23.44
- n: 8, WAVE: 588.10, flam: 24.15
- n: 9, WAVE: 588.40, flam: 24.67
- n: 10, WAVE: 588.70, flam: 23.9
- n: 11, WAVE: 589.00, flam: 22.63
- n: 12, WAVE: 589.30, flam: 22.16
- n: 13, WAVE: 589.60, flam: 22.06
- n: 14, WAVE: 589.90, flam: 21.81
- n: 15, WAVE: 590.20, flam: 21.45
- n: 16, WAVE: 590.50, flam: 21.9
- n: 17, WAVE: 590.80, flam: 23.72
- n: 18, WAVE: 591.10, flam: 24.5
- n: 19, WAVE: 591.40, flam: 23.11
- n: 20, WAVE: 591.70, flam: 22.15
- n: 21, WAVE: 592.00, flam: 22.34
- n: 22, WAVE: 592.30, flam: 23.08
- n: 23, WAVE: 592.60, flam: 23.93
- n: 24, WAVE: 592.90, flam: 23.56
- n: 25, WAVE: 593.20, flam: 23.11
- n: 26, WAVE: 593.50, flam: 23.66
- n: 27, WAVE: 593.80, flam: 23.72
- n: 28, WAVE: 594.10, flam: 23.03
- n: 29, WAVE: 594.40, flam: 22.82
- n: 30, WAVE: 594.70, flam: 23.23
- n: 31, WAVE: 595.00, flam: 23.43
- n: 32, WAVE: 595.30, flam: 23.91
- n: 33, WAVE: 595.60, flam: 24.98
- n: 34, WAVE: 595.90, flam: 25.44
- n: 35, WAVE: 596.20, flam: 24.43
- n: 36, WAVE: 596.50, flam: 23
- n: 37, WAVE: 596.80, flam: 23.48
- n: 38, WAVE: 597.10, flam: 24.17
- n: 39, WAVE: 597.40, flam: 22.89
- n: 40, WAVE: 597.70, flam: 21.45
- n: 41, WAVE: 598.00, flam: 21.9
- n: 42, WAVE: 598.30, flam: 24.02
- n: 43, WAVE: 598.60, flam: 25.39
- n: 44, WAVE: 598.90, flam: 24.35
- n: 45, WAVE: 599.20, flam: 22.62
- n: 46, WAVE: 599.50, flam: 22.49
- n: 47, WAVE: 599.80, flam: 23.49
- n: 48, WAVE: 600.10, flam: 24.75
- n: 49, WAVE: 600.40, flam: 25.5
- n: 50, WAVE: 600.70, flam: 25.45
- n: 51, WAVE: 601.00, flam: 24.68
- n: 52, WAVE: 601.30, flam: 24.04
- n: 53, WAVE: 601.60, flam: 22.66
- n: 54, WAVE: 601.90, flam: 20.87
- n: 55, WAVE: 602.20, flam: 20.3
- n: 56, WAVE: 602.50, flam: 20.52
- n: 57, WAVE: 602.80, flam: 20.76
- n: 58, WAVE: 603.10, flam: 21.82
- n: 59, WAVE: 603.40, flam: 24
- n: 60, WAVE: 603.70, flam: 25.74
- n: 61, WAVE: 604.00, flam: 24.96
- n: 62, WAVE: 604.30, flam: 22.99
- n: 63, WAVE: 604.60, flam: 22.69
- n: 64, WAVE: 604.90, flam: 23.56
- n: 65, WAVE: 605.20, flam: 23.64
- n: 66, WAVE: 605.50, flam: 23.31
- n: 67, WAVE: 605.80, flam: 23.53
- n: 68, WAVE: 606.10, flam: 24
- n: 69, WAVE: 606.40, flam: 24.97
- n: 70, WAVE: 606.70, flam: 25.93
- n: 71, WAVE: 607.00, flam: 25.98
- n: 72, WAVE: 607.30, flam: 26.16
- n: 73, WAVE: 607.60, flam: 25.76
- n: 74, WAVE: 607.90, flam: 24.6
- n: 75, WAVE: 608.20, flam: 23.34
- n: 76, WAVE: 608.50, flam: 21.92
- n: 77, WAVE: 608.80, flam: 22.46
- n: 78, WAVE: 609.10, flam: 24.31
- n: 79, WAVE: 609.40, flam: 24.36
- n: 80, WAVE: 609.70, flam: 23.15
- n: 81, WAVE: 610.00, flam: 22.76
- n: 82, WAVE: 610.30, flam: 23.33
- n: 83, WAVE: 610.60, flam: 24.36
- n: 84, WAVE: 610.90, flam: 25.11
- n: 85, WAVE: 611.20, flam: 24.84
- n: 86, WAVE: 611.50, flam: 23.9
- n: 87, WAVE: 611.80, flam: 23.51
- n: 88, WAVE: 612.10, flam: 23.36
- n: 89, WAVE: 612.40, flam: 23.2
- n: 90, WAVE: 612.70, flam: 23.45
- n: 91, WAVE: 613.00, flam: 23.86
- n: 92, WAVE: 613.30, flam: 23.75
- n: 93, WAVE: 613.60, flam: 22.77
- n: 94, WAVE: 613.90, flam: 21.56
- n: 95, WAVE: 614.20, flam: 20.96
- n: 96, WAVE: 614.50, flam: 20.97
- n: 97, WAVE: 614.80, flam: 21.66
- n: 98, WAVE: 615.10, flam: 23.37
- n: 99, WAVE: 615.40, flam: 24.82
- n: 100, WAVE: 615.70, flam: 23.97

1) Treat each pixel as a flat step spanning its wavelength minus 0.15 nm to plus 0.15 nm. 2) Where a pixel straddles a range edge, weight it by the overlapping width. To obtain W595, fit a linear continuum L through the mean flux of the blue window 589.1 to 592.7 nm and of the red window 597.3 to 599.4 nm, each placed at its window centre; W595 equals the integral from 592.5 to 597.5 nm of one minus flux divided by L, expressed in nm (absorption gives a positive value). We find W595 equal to -0.16 nm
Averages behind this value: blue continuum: 22.7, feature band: 23.7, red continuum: 23.2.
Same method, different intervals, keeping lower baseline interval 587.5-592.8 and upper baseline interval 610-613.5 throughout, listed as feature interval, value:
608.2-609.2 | 0.03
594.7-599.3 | -0.08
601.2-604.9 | 0.14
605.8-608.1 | -0.15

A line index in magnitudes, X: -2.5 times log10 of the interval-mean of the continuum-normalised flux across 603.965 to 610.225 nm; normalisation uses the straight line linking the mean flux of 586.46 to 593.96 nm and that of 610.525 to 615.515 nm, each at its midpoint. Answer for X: -0.04 mag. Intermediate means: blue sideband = 23.2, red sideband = 23.2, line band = 24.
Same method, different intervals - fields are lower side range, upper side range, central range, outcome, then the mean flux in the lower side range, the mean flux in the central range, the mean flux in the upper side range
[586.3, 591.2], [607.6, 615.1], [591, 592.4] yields 0.01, 23.1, 23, 23.3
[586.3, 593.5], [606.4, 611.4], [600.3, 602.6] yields 0.04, 23.1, 23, 24.3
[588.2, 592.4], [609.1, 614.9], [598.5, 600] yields -0.03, 22.8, 23.6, 23.2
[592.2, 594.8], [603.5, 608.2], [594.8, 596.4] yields -0.04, 23.4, 24.4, 24.5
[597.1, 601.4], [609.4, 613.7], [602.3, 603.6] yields 0.09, 23.8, 21.9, 23.7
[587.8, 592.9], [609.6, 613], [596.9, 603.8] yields 0.01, 23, 23.2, 23.7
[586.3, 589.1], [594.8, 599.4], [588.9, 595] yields 0.03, 23.6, 22.9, 23.7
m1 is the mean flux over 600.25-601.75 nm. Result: 24.5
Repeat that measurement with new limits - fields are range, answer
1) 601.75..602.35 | 20.6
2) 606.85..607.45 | 26.1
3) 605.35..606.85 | 24.3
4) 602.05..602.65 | 20.4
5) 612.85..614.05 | 23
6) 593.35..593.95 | 23.7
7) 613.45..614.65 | 21.6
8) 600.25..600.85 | 25.5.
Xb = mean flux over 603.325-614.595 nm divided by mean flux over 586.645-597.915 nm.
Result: 1.02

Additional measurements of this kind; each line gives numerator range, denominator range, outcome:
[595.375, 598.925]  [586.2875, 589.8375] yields 1.02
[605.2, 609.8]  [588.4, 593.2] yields 1.06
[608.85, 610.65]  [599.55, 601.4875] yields 0.96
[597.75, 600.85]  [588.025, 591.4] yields 1.04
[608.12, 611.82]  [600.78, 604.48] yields 1.04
